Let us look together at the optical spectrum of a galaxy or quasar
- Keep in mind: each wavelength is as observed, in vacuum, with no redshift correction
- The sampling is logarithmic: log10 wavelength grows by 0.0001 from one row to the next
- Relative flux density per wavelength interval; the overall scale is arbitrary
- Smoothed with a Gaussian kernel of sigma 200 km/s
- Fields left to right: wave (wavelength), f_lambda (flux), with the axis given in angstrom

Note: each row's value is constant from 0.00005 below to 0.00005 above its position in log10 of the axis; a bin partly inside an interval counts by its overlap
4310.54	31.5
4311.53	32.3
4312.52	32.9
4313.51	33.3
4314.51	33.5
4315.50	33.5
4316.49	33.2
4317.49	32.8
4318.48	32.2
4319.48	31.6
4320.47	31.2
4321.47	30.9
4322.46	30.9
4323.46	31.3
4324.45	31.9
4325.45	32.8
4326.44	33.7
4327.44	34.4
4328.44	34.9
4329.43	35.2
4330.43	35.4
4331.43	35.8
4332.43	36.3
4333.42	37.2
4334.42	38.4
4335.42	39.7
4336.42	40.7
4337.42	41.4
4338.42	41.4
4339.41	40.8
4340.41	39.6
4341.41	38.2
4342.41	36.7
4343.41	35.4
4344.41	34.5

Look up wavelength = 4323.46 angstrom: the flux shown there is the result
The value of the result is 31.3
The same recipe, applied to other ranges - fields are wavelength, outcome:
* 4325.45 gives 32.8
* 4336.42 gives 40.7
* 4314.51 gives 33.5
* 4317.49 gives 32.8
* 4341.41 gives 38.2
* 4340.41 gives 39.6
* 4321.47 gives 30.9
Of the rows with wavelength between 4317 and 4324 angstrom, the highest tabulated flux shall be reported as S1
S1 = 32.8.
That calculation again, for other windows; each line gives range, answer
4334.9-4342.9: 41.4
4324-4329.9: 35.2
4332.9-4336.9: 40.7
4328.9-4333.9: 37.2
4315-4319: 33.5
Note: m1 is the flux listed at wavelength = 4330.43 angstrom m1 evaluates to 35.4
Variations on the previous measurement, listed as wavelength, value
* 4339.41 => 40.8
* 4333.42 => 37.2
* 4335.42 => 39.7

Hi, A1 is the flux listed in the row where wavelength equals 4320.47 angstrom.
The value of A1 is 31.2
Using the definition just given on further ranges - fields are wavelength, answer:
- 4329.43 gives 35.2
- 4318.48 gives 32.2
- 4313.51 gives 33.3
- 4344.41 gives 34.5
